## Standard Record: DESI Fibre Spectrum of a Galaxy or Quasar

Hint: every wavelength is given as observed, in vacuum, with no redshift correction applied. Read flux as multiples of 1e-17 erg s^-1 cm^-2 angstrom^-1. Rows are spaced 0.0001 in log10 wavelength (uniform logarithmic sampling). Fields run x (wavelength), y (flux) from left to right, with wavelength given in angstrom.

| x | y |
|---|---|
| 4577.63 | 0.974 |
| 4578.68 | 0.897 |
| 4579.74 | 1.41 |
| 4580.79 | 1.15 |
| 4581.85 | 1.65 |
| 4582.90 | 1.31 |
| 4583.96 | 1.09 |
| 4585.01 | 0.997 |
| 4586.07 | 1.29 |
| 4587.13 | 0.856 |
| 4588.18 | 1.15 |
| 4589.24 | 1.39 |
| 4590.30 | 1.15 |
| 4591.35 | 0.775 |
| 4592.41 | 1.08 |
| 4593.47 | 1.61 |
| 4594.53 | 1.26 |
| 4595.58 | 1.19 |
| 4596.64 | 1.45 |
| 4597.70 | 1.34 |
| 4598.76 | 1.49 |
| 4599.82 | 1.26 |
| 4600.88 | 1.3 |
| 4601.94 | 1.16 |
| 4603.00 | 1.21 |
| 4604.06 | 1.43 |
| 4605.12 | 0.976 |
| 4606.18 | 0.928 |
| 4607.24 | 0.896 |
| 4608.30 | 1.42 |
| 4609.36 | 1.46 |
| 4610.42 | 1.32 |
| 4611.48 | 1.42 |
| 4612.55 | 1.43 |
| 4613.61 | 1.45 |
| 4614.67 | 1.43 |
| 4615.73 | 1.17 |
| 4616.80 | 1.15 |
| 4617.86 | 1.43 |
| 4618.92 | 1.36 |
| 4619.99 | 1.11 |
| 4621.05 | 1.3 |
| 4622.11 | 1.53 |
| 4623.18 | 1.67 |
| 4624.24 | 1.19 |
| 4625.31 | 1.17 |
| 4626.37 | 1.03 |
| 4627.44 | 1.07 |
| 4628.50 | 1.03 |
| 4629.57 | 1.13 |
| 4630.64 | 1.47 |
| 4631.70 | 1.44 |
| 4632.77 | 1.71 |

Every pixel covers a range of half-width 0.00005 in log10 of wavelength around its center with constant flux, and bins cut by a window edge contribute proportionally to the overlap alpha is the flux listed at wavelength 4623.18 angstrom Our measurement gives 1.67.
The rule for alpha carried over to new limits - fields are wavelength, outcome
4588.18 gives 1.15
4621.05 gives 1.3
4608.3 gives 1.42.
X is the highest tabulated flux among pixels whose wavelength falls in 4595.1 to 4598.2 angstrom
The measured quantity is 1.45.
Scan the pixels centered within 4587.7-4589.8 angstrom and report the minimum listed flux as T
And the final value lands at 1.15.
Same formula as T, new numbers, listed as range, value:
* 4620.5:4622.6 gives 1.3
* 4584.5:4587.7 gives 0.856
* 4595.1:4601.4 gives 1.19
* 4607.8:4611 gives 1.32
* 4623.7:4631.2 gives 1.03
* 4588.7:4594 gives 0.775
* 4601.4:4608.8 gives 0.896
